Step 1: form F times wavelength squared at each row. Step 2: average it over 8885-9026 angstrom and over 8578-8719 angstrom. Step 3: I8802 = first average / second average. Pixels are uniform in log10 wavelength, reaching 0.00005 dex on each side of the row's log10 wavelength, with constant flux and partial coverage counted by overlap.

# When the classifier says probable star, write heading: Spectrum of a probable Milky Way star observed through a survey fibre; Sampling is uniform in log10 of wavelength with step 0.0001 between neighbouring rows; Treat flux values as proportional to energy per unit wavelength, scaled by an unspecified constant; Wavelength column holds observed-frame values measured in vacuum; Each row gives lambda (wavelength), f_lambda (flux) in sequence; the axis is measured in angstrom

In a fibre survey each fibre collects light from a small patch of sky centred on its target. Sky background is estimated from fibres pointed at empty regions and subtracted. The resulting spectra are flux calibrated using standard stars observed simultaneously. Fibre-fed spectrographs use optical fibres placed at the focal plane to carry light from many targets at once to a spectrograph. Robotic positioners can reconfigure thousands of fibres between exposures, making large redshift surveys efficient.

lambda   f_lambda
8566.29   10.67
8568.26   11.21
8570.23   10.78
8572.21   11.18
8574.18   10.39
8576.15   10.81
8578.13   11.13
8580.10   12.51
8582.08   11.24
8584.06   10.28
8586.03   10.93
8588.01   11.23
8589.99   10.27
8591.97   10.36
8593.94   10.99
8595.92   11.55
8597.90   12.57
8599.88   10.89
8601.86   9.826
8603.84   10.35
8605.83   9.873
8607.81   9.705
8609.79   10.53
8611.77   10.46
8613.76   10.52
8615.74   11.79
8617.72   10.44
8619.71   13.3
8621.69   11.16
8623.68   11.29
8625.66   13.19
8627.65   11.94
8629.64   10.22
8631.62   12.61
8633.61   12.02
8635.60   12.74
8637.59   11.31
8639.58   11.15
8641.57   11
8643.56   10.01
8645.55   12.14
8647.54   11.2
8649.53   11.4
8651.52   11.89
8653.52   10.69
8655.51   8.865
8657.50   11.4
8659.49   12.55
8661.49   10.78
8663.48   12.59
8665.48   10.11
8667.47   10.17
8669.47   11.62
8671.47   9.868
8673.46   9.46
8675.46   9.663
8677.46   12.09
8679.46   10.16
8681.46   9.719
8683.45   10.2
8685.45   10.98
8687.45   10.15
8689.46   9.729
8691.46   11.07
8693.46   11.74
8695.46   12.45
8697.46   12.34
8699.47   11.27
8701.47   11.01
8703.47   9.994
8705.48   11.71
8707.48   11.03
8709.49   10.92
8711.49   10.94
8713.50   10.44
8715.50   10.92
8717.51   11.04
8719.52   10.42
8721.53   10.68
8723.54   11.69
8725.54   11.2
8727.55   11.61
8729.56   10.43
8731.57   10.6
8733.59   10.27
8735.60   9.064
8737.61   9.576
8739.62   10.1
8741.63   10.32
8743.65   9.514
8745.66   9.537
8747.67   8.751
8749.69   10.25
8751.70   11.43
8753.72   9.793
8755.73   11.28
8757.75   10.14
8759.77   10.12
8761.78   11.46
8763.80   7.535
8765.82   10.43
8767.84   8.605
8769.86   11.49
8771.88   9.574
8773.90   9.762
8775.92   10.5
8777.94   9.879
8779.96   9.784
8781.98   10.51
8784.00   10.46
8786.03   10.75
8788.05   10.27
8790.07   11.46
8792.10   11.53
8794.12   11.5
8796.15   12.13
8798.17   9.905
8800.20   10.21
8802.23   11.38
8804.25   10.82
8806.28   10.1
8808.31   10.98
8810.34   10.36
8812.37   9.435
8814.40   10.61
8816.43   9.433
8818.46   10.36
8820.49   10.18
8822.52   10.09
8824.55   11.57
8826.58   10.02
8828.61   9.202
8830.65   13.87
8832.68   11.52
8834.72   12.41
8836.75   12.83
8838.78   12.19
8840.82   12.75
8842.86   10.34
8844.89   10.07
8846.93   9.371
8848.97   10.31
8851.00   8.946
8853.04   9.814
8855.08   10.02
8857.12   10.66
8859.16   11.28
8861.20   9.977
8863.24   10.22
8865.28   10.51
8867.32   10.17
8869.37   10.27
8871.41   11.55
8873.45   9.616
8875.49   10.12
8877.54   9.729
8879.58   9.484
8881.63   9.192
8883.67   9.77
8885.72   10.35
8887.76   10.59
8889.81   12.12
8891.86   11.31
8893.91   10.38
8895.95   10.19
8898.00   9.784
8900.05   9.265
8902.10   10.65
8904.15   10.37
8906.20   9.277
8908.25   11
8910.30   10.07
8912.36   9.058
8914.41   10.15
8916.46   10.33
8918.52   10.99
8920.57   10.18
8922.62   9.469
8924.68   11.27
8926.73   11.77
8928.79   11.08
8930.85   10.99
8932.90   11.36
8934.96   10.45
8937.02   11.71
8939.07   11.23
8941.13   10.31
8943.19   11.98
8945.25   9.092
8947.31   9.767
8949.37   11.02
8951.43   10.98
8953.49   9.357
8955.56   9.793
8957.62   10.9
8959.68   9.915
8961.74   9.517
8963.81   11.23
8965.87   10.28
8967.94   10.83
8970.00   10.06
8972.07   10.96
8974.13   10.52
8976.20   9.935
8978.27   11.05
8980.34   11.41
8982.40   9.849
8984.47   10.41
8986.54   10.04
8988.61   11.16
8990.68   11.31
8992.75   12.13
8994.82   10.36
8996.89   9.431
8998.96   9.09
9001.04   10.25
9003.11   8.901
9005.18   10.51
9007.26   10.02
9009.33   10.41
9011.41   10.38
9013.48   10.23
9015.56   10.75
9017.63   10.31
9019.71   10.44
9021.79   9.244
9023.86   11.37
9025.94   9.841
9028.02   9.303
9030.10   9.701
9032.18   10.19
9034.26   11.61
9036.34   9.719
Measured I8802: 1.02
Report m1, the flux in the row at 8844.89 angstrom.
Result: 10.07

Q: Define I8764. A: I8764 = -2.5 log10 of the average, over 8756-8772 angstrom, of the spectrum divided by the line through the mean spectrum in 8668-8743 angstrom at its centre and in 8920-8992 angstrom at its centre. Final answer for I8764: 0.07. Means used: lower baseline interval 10.7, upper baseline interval 10.6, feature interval 10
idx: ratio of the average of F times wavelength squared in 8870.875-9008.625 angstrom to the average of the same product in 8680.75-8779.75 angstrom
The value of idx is 1.04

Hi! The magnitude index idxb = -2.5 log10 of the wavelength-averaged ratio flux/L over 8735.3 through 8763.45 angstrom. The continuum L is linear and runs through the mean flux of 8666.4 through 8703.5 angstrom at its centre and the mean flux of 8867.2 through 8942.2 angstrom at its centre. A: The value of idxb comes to 0.06 mag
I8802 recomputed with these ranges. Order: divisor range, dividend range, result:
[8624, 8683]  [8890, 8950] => 1.01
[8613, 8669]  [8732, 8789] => 0.91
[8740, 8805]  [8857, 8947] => 1.04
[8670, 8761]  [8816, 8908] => 1.03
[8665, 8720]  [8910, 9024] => 1.03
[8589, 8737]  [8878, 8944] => 1.01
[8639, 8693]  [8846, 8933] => 1.01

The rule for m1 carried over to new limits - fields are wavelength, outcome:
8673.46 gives 9.46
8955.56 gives 9.793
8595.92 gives 11.55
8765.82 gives 10.43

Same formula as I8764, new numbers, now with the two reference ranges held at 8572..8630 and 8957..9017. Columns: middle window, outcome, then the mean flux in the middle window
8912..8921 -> 0.03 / 10.2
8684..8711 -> -0.02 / 11.1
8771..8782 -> 0.08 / 9.97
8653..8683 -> 0.03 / 10.6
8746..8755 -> 0.08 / 10.1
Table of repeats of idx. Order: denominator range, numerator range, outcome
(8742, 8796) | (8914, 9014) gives 1.07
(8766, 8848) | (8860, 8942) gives 0.99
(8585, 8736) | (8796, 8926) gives 1.00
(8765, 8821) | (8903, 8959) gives 1.04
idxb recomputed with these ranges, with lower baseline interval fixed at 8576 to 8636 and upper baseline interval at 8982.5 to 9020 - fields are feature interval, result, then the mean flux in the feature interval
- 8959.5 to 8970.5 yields 0.01 mag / 10.3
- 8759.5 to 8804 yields 0.04 mag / 10.4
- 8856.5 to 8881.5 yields 0.04 mag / 10.3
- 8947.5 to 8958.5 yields 0.01 mag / 10.4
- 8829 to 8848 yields -0.09 mag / 11.6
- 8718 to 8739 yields 0.04 mag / 10.6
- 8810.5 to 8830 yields 0.06 mag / 10.2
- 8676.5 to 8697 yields 0.01 mag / 10.9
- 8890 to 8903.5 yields 0.02 mag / 10.4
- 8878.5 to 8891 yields 0.03 mag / 10.3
